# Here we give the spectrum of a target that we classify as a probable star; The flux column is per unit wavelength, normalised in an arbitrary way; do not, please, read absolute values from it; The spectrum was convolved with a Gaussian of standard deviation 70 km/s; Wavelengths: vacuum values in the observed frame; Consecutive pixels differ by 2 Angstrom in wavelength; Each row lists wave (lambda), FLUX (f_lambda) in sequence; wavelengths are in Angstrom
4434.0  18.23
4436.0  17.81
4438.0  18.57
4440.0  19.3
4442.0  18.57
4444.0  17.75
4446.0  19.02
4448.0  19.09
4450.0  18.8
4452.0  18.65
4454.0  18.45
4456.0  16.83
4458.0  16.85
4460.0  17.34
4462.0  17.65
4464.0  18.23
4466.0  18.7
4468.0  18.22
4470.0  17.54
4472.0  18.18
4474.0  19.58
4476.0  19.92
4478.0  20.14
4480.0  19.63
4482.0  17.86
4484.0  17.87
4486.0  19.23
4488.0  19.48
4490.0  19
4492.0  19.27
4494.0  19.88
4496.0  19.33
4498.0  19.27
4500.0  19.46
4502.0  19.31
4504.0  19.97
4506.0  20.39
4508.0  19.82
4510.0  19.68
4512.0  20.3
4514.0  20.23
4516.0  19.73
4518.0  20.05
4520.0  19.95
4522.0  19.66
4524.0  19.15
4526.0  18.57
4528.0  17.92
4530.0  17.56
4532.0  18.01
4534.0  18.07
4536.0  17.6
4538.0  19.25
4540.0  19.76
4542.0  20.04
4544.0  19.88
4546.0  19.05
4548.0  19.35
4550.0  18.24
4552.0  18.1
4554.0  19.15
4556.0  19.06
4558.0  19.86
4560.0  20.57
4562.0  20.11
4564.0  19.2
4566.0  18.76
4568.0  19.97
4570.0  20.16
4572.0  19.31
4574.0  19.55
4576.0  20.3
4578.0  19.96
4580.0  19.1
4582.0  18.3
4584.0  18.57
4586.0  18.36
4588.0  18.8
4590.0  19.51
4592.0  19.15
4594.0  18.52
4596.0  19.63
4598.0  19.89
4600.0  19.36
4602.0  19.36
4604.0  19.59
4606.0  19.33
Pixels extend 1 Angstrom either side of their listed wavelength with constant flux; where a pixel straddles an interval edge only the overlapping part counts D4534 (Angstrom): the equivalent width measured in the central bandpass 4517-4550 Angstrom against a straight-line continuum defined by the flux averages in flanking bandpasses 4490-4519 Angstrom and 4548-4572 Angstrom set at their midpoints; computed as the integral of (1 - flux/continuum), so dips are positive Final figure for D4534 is 1.0 Angstrom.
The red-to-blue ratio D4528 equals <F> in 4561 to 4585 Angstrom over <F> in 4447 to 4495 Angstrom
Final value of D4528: 1.0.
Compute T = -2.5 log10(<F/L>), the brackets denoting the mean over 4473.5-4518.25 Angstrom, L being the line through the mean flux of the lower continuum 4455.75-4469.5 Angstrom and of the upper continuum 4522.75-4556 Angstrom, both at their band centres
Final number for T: -0.08 mag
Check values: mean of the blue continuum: 17.7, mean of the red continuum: 18.7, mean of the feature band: 19.5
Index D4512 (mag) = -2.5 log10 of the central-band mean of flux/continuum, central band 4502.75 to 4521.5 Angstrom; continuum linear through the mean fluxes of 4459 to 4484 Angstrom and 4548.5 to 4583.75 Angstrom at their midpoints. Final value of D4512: -0.06 mag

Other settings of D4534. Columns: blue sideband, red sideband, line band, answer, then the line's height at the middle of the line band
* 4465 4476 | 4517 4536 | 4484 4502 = -0.63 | 18.6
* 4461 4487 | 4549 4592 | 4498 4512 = -0.67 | 18.9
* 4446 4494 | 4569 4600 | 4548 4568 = -0.16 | 19.1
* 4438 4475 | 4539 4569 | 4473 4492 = -0.63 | 18.6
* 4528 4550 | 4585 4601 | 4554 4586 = -0.80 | 19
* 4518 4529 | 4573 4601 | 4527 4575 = 0.17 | 19.2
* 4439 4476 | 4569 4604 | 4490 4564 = -1.89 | 18.8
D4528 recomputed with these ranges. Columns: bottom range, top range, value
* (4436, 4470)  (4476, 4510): 1.06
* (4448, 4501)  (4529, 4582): 1.03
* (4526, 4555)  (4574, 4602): 1.03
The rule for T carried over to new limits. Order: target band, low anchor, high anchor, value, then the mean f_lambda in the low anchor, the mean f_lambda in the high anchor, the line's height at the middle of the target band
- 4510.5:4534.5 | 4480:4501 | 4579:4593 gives -0.01 mag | 19.1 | 18.8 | 19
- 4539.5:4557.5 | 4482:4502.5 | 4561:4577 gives 0.02 mag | 19.1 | 19.7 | 19.5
